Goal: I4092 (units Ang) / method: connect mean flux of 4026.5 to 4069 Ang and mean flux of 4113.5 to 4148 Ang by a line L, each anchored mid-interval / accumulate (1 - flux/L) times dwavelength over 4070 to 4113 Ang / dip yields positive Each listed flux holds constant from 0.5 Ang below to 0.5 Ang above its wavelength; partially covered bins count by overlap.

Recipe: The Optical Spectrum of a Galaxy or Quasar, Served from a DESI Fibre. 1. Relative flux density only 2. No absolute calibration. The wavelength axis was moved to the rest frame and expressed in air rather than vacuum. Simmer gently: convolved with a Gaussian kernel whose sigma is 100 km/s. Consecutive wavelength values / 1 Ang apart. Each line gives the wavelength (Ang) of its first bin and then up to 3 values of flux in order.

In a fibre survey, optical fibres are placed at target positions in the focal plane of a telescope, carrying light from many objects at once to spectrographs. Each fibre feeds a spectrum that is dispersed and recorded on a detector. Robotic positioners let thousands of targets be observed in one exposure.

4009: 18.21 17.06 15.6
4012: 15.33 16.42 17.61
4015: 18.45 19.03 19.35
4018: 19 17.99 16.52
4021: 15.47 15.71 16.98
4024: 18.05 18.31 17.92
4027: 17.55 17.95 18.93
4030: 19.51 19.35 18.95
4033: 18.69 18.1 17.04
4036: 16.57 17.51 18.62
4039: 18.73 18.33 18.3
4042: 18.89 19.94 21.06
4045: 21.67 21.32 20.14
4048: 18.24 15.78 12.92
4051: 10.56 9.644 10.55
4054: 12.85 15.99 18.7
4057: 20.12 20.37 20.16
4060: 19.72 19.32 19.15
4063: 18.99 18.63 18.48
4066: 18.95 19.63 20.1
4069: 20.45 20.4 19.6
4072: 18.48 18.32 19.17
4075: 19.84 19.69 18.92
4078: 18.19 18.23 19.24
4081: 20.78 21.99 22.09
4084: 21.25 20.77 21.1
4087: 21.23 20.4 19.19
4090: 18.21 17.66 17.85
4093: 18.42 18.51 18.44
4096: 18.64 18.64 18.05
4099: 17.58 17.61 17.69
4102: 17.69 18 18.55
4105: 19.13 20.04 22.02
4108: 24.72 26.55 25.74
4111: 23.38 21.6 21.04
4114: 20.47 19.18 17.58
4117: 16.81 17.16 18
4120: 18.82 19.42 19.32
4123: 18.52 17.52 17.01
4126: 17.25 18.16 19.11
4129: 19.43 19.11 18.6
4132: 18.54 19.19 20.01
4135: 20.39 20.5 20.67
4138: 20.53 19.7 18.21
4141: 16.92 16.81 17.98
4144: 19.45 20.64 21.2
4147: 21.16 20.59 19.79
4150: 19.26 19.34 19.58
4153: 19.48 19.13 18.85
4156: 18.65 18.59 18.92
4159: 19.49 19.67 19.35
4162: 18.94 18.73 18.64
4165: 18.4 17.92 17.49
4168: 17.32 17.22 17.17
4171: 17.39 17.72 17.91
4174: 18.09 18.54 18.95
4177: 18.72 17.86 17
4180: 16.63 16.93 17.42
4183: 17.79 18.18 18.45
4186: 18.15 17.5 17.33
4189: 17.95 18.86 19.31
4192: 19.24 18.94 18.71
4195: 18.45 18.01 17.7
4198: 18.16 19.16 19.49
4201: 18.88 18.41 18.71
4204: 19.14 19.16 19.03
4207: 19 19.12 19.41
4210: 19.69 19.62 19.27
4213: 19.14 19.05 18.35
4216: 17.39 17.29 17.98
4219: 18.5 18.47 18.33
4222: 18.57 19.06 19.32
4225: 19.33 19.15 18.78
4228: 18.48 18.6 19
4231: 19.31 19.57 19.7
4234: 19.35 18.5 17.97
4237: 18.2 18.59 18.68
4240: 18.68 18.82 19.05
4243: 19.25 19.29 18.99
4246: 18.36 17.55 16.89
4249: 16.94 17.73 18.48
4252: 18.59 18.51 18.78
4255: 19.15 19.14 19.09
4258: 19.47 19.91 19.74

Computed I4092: -3.12 Ang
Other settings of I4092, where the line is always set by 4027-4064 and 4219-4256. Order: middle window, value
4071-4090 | -2.0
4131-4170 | -1.7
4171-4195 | 0.5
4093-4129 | -2.4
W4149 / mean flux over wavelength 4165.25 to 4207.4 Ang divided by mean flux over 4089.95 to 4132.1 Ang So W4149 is 0.95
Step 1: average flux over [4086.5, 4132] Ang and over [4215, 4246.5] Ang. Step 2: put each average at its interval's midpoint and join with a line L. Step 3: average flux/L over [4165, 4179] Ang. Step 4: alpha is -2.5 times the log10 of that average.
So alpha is 0.07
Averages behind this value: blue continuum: 19.3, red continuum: 18.7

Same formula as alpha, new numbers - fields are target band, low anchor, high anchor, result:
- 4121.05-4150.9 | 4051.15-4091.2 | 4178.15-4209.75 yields -0.032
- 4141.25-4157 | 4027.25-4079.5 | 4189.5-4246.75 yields -0.046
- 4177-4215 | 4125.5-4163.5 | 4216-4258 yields 0.023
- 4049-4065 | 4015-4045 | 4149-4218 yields 0.110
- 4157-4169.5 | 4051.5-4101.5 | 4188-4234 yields 0.016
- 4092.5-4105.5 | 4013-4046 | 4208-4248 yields 0.015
